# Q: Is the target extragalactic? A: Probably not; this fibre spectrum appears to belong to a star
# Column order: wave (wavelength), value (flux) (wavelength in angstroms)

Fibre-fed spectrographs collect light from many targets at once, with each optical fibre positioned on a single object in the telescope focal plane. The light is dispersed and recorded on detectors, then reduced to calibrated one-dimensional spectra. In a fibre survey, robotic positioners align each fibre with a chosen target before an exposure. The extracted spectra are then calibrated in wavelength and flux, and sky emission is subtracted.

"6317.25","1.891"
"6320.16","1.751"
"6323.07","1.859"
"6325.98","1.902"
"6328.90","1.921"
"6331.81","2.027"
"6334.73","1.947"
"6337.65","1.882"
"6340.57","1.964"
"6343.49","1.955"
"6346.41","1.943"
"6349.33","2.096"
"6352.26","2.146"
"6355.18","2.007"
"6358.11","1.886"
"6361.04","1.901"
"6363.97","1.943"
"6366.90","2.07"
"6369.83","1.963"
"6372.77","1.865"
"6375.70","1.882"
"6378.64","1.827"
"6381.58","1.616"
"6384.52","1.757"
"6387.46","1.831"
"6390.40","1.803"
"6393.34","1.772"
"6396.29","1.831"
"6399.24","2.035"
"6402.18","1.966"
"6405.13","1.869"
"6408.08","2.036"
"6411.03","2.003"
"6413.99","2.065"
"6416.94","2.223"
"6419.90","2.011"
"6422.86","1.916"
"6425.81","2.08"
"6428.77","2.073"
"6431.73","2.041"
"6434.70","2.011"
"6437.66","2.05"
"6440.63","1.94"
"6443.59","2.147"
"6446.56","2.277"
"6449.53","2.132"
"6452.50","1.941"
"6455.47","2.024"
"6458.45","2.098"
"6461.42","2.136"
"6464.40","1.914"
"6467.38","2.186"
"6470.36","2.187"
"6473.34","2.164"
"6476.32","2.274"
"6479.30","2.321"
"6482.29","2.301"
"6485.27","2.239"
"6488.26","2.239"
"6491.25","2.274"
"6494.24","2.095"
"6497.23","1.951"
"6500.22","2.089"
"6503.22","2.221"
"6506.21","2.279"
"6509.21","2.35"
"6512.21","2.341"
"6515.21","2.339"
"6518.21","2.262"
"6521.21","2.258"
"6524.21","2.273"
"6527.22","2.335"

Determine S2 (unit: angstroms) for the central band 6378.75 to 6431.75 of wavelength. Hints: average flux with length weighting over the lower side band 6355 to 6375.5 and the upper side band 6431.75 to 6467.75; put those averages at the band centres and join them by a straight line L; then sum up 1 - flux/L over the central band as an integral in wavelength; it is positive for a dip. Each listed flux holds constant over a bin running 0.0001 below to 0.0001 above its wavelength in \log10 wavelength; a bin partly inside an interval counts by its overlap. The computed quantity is 1.7 angstroms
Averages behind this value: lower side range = 1.94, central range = 1.94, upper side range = 2.07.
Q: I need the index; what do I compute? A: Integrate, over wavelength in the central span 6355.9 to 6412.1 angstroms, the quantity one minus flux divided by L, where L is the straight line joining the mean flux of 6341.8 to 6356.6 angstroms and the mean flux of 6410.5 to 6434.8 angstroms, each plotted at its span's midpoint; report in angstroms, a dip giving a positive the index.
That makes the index 4.2 angstroms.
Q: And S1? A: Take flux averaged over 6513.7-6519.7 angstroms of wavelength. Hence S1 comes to 2.3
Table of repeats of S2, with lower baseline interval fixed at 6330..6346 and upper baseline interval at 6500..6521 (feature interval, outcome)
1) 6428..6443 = 0.8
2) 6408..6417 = 0.1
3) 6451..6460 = 0.6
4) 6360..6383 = 1.5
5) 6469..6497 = 0.1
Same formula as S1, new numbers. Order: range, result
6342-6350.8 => 2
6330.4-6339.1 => 1.95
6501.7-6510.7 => 2.28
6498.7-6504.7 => 2.15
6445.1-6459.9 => 2.09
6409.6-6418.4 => 2.1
